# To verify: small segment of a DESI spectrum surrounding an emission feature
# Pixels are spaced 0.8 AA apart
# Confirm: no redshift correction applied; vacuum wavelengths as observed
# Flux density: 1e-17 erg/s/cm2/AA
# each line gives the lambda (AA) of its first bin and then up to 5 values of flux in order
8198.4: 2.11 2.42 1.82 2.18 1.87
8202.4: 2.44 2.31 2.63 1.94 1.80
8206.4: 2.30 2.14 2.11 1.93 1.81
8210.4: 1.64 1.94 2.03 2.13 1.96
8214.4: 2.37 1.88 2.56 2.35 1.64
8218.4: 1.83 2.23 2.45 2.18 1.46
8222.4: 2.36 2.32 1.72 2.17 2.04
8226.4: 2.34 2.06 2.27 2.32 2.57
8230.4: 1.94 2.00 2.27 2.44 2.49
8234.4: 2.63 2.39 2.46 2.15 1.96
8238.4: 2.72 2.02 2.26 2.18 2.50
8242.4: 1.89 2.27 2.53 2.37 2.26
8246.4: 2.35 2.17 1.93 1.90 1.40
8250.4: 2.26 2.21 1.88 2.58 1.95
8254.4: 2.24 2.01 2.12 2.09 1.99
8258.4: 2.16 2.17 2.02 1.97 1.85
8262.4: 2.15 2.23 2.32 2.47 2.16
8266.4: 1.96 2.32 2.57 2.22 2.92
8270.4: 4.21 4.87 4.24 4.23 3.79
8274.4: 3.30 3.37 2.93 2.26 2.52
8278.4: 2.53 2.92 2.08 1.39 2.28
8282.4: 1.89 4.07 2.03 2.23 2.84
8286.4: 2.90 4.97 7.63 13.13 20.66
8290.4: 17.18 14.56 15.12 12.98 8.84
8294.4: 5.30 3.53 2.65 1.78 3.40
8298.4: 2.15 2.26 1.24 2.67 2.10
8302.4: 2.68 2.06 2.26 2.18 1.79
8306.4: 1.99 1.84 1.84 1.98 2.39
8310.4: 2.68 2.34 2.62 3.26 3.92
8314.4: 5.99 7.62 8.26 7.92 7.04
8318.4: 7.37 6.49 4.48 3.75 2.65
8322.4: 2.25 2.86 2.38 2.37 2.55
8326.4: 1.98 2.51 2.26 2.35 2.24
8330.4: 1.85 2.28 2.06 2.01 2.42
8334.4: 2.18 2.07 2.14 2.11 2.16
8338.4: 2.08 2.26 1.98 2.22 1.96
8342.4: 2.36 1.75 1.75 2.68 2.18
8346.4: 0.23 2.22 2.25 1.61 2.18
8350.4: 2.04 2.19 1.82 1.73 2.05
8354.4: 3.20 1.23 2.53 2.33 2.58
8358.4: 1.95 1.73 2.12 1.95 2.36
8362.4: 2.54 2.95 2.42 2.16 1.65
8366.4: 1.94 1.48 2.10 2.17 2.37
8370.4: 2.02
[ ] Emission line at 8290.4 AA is H-alpha 6563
